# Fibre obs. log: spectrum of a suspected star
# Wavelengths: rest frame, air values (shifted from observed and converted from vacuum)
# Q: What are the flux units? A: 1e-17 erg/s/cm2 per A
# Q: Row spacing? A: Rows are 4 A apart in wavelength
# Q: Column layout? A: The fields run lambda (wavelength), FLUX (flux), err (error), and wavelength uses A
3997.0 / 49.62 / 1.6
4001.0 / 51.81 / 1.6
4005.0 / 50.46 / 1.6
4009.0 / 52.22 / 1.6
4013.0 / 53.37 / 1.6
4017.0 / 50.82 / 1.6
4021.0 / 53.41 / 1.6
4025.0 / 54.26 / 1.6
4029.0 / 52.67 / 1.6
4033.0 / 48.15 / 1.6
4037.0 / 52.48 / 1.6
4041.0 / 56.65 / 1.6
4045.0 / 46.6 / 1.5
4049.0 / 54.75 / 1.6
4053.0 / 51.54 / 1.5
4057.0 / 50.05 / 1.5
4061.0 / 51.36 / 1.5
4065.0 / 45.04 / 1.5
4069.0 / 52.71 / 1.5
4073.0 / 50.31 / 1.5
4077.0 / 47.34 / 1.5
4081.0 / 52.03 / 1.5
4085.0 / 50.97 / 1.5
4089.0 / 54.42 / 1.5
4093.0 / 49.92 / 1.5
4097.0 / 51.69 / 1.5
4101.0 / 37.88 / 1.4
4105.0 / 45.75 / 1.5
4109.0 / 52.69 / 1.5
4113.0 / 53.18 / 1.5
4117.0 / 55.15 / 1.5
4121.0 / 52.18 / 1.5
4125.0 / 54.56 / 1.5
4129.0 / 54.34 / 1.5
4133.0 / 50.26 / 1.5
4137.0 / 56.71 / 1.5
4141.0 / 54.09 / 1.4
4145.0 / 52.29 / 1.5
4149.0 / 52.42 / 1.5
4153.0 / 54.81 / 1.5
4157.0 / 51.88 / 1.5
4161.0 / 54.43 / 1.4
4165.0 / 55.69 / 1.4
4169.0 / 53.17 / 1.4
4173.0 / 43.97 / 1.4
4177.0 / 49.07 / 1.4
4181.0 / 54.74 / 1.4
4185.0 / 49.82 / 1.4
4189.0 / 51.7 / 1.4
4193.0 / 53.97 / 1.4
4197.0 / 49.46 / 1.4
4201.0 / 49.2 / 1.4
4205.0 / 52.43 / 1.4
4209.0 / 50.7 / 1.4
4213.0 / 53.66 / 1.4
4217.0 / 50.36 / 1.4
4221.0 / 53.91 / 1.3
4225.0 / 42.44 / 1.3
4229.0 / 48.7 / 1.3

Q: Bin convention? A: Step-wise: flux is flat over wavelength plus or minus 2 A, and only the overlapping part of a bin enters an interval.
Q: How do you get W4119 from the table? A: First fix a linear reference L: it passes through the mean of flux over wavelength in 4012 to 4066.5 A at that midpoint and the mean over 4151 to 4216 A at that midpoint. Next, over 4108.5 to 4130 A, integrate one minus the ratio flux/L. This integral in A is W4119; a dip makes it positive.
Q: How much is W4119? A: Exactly -0.9 A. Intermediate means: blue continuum 51.5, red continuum 51.8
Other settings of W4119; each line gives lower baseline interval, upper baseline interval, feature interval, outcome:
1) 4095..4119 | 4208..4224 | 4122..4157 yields -2.4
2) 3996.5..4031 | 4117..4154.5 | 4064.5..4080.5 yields 1.0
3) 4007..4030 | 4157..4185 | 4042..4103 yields 2.9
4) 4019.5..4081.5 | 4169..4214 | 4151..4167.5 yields -1.1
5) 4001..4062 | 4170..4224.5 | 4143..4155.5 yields -0.5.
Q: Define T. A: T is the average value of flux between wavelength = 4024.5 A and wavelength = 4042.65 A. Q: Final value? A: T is 52.7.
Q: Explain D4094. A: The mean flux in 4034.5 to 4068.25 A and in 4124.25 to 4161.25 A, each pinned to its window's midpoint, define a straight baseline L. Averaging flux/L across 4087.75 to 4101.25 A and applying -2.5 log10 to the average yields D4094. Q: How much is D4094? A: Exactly 0.06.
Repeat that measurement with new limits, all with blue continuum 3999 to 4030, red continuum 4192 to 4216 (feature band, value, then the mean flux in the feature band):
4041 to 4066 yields 0.03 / 50.6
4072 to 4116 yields 0.05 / 49.8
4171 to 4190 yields 0.04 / 49.8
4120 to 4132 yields -0.04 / 53.5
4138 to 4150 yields -0.03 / 53.3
